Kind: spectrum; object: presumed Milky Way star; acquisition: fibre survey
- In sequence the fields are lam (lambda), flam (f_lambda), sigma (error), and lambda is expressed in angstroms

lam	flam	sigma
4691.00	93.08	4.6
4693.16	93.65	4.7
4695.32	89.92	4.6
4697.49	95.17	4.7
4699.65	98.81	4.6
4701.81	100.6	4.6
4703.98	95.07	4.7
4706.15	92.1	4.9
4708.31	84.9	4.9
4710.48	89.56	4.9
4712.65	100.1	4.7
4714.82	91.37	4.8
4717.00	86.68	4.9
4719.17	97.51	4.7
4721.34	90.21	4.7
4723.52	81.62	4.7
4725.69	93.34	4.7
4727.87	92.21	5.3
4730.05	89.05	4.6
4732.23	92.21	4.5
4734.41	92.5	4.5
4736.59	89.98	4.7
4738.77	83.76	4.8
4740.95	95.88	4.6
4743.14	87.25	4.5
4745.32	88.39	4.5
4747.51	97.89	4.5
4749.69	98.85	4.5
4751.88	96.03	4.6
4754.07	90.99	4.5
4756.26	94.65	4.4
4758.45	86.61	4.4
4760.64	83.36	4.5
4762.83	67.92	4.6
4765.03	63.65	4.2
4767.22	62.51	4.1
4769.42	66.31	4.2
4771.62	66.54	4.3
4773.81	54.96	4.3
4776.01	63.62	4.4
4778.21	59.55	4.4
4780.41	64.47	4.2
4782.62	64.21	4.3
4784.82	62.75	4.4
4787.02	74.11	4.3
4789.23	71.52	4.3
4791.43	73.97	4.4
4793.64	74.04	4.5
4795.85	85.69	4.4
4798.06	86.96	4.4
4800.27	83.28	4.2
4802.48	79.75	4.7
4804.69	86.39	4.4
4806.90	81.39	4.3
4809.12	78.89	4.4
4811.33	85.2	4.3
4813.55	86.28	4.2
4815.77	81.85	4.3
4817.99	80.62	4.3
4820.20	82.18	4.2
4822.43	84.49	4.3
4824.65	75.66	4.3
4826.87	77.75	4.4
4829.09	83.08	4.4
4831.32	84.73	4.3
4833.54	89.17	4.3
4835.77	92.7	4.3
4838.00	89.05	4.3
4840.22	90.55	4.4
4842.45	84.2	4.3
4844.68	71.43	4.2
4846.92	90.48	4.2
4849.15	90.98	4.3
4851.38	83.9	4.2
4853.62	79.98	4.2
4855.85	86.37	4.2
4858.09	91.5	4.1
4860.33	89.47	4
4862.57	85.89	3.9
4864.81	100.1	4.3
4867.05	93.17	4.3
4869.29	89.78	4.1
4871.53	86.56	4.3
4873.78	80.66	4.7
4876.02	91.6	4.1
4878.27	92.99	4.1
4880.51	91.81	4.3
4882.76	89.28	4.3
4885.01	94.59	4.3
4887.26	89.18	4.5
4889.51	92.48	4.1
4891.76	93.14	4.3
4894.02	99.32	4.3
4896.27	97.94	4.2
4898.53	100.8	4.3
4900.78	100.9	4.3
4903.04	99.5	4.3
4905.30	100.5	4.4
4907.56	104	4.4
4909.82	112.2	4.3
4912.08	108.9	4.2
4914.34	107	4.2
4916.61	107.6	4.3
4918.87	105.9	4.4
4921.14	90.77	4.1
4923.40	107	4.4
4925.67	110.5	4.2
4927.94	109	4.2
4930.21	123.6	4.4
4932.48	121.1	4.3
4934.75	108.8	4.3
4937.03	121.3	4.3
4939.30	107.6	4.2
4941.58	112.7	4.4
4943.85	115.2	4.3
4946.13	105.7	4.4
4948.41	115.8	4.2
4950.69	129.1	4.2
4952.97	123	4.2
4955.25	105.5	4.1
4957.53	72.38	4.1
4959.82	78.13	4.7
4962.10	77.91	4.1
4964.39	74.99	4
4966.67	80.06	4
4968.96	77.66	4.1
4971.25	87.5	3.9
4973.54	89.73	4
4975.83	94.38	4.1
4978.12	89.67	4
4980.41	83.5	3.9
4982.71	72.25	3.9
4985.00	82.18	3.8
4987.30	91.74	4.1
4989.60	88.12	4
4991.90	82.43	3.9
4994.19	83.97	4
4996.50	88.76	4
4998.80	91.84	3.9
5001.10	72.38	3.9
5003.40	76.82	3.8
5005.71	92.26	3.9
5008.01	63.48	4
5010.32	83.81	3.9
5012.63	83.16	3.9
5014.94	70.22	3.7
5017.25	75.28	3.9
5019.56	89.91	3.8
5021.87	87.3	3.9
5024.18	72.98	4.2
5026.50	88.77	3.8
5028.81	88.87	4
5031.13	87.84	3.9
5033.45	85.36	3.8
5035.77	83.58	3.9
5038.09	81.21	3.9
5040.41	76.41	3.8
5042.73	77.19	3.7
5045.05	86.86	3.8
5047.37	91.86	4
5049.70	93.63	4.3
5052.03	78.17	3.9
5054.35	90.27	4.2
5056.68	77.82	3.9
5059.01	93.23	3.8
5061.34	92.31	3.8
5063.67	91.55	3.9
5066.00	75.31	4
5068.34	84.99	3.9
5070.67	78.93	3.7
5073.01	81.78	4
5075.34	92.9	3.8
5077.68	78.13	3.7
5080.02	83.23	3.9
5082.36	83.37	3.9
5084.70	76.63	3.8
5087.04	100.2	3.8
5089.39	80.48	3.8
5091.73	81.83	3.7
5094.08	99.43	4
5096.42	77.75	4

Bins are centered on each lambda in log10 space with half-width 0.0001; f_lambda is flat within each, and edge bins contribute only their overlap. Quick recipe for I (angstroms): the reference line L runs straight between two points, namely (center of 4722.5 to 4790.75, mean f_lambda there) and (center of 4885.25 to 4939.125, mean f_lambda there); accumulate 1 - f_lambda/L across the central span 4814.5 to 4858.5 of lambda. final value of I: 3.9 angstroms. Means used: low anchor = 79.8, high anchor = 105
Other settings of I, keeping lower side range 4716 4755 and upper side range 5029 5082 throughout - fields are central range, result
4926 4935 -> -2.94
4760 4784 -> 6.83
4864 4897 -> -1.37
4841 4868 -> 0.48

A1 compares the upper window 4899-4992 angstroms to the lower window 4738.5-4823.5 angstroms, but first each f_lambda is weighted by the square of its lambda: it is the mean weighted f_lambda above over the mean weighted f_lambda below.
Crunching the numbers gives 1.4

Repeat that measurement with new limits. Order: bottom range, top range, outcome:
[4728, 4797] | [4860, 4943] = 1.35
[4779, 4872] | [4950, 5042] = 1.10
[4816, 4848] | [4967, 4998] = 1.08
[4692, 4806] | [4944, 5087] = 1.15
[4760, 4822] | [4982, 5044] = 1.21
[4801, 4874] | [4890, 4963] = 1.28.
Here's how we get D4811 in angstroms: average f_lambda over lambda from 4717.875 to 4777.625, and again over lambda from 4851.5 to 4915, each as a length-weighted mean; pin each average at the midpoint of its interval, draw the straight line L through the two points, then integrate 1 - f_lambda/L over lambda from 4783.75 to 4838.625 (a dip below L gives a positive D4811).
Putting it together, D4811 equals 4.68 angstroms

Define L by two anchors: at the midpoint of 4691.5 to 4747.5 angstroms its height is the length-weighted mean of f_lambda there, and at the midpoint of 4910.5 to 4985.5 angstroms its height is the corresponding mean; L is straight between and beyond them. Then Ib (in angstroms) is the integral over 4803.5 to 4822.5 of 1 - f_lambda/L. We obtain 2.44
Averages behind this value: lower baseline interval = 91.8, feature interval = 82.9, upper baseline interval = 100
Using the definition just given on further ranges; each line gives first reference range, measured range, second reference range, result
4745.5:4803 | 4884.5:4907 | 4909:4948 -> 1.3 angstroms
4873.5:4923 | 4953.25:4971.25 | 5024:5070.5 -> 1.8 angstroms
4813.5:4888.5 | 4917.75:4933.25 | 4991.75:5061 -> -4.4 angstroms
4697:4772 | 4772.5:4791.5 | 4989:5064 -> 4.9 angstroms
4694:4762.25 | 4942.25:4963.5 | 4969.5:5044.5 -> -4.4 angstroms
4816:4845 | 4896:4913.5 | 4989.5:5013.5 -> -4.3 angstroms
